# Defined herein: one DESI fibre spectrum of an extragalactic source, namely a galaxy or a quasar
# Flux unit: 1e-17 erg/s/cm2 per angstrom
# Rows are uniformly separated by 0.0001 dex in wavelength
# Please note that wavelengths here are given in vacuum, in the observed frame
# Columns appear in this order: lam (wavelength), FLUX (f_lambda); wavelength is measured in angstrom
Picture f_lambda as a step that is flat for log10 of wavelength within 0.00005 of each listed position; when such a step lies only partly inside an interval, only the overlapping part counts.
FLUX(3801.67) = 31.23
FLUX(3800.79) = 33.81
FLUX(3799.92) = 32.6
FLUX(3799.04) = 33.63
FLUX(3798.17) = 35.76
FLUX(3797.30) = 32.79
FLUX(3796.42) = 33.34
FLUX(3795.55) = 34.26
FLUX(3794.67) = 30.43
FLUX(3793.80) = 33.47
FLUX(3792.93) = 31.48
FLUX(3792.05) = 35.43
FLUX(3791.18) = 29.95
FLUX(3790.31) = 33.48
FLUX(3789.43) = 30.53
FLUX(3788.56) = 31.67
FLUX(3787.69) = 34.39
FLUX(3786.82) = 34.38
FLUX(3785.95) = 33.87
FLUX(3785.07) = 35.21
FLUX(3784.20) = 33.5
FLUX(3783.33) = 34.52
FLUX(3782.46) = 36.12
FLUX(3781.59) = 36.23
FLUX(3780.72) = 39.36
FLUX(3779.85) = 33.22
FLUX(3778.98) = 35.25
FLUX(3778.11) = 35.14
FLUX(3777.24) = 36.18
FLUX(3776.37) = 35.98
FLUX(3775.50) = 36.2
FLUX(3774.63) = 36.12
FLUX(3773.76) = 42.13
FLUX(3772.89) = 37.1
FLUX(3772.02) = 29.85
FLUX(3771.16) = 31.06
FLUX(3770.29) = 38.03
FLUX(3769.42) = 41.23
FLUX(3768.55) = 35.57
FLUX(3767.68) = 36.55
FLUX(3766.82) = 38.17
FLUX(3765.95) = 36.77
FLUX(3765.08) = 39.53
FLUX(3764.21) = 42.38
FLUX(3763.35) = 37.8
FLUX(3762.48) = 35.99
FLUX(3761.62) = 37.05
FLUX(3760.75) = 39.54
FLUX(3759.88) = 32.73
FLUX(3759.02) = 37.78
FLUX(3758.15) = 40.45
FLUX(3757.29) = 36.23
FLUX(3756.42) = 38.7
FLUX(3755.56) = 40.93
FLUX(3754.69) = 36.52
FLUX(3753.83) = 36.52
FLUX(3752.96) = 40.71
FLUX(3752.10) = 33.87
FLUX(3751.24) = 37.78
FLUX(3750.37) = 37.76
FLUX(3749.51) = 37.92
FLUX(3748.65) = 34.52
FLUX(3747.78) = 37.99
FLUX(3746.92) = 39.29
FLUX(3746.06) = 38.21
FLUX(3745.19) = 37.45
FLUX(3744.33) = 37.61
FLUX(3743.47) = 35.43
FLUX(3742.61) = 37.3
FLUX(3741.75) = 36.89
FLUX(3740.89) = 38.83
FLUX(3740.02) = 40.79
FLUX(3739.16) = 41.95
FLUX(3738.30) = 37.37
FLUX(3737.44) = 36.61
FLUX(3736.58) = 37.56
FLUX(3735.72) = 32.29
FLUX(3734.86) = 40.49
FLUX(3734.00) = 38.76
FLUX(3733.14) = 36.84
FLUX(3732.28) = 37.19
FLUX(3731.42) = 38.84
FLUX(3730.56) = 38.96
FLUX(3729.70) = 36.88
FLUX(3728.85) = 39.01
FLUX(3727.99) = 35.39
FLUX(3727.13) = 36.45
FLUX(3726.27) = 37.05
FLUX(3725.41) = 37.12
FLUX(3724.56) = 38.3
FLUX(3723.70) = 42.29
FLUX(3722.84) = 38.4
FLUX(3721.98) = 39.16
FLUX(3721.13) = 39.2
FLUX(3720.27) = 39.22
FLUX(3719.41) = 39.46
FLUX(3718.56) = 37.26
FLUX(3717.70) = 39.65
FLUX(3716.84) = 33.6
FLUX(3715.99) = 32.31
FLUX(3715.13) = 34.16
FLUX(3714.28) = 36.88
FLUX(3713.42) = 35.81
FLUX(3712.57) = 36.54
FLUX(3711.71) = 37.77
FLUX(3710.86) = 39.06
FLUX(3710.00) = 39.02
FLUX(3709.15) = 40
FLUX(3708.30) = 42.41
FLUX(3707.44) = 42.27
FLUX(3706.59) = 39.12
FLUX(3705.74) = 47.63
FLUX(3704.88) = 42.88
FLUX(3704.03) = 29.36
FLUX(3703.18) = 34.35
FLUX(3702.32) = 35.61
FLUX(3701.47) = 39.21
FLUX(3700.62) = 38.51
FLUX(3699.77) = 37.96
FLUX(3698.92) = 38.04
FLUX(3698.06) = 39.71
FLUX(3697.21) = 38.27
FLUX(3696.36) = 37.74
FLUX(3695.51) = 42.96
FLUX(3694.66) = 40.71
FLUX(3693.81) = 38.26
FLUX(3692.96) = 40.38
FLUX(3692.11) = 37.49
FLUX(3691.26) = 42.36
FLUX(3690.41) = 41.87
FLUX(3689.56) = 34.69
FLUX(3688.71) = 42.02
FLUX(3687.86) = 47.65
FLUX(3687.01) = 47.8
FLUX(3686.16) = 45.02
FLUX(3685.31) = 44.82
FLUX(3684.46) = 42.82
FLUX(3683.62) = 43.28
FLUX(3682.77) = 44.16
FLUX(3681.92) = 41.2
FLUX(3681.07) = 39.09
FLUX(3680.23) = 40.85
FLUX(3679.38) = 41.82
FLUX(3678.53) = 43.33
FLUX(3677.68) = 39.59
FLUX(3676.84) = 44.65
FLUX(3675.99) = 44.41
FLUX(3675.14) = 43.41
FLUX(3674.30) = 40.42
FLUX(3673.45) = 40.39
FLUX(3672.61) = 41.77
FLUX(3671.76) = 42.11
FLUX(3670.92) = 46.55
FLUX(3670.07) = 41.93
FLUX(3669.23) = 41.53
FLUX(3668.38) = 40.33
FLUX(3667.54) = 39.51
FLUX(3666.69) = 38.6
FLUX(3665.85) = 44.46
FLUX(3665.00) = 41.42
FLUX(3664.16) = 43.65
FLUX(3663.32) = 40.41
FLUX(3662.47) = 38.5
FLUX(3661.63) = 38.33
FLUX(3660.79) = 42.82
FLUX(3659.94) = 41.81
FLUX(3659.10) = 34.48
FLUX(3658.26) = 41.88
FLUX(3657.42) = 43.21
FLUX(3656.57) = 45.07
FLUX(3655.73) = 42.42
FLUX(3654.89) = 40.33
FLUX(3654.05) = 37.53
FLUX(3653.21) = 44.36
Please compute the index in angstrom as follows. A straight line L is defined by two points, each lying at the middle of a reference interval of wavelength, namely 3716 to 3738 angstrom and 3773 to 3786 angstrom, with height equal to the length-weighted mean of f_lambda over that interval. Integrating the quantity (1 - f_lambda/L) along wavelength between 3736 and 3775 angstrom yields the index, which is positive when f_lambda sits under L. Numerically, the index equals -0.8 angstrom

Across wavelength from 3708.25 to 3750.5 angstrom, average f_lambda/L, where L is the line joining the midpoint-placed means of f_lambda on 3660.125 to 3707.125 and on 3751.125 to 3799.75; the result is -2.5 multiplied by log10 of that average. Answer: 0.02 mag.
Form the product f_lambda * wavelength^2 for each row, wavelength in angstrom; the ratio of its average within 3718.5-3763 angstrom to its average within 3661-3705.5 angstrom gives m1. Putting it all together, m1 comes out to 0.95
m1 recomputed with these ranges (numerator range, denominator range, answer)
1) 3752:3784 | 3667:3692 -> 0.92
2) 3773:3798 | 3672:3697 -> 0.87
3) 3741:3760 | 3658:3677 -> 0.95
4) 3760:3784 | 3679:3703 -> 0.94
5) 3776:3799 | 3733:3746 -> 0.93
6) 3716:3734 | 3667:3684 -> 0.93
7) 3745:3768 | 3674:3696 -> 0.93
